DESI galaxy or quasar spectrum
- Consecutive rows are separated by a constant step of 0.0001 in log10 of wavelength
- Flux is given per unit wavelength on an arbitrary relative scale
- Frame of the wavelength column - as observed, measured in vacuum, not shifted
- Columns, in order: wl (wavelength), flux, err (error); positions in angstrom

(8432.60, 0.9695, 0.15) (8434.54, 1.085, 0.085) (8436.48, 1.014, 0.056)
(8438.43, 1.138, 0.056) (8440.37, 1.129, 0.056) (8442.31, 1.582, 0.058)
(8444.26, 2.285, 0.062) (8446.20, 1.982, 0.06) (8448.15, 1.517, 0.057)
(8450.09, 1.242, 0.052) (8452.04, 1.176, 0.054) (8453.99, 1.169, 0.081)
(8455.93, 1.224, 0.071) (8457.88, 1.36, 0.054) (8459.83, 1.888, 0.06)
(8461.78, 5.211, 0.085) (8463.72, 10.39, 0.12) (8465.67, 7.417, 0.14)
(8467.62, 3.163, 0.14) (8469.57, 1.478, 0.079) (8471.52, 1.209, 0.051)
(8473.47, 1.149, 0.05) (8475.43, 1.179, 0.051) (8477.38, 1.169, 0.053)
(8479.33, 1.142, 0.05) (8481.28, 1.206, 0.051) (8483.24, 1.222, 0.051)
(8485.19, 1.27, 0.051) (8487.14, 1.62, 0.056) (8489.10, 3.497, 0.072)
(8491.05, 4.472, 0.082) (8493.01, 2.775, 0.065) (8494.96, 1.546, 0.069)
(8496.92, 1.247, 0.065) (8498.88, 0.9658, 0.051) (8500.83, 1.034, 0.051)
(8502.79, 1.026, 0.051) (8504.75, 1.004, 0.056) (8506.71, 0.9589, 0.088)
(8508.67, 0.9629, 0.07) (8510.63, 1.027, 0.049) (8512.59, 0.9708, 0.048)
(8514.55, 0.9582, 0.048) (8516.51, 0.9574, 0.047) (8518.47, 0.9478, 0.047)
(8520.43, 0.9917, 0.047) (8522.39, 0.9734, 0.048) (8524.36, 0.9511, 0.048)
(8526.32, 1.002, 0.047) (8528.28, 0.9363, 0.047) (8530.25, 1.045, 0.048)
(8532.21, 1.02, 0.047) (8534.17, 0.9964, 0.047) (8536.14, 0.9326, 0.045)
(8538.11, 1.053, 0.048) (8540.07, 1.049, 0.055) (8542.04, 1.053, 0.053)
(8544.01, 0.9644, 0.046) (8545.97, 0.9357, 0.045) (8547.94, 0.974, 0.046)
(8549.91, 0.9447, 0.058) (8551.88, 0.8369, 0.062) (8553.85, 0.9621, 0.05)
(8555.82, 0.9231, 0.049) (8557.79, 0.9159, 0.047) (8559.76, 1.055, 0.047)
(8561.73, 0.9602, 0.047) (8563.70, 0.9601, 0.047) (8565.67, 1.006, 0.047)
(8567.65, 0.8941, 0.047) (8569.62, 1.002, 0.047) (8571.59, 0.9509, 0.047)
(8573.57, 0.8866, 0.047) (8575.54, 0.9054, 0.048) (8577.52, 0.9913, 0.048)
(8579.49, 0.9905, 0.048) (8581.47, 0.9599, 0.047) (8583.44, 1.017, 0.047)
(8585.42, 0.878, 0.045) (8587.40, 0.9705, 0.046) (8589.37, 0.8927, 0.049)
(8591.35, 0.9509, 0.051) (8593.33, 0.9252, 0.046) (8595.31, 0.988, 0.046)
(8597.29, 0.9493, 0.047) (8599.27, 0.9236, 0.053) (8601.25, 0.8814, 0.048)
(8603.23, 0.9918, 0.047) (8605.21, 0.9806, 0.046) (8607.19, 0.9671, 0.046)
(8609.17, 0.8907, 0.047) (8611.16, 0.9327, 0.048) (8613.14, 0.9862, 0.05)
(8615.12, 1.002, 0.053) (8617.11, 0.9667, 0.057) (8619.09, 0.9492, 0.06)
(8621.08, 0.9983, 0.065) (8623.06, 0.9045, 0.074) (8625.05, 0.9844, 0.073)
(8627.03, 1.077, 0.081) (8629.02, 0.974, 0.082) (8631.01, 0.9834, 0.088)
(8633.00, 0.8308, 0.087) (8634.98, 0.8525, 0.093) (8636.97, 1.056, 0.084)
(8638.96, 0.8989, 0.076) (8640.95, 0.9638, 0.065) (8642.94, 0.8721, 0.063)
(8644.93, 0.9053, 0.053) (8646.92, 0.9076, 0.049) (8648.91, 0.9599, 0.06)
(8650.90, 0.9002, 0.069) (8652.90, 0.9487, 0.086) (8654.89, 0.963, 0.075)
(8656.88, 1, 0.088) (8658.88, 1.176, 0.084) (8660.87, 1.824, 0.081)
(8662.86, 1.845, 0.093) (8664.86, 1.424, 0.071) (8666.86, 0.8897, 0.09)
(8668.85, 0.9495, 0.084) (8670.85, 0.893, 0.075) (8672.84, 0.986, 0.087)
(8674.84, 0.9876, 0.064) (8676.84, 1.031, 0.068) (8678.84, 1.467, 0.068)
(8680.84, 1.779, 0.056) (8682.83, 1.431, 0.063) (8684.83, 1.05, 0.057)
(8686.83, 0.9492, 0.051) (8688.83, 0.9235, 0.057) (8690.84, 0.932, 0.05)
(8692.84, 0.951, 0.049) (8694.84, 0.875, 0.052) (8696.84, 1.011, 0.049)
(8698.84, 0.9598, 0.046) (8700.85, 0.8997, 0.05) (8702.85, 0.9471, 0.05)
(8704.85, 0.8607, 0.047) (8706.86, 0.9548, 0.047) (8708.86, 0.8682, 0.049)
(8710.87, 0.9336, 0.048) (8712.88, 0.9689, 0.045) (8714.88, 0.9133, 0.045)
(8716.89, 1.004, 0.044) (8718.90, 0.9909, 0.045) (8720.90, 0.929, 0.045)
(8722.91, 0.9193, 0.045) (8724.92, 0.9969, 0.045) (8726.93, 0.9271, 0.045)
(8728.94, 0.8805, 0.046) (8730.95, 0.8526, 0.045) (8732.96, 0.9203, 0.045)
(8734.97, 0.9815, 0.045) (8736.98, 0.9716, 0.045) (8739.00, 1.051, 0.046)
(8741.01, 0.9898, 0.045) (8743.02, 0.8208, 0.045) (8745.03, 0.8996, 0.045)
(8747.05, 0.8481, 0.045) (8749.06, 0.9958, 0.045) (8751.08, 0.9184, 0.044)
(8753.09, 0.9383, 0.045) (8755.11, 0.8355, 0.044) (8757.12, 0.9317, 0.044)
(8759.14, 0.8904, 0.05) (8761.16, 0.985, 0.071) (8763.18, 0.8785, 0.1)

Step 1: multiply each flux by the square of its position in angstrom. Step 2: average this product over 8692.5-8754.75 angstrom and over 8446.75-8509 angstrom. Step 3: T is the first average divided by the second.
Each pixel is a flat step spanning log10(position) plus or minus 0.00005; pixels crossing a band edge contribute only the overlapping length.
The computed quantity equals 0.46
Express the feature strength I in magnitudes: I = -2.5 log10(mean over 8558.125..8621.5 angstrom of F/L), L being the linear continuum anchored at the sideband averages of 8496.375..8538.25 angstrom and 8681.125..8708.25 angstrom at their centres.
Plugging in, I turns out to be 0.05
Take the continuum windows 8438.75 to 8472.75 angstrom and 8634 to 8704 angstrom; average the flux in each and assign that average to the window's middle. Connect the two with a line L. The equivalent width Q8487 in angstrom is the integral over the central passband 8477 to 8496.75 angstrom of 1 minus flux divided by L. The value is 3.3 angstrom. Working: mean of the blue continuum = 2.63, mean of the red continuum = 1.07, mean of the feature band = 1.99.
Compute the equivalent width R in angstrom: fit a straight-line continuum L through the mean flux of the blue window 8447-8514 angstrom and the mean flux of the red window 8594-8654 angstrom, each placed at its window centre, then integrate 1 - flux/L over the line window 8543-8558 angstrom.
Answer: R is 5.7 angstrom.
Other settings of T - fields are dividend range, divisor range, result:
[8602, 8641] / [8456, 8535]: 0.54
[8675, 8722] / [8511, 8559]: 1.10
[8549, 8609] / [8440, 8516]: 0.49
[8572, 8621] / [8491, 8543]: 0.84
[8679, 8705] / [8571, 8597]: 1.15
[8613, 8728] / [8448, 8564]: 0.67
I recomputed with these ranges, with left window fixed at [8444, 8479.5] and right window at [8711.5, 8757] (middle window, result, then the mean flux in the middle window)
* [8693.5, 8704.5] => 0.22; 0.935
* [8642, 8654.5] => 0.49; 0.918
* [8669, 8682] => 0.08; 1.18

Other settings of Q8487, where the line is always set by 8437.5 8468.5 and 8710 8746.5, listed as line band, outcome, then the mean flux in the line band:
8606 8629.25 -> 9.7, 0.969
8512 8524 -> 7.0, 0.966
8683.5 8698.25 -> 2.7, 0.967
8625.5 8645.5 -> 7.8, 0.943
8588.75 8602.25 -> 6.6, 0.931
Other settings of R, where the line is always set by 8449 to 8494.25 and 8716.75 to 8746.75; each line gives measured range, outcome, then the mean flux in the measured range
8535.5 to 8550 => 7.6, 0.992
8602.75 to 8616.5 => 5.8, 0.963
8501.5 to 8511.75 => 5.8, 0.996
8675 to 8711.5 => 4.0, 1.05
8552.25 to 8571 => 9.6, 0.96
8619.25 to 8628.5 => 3.5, 0.986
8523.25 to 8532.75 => 5.1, 0.989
